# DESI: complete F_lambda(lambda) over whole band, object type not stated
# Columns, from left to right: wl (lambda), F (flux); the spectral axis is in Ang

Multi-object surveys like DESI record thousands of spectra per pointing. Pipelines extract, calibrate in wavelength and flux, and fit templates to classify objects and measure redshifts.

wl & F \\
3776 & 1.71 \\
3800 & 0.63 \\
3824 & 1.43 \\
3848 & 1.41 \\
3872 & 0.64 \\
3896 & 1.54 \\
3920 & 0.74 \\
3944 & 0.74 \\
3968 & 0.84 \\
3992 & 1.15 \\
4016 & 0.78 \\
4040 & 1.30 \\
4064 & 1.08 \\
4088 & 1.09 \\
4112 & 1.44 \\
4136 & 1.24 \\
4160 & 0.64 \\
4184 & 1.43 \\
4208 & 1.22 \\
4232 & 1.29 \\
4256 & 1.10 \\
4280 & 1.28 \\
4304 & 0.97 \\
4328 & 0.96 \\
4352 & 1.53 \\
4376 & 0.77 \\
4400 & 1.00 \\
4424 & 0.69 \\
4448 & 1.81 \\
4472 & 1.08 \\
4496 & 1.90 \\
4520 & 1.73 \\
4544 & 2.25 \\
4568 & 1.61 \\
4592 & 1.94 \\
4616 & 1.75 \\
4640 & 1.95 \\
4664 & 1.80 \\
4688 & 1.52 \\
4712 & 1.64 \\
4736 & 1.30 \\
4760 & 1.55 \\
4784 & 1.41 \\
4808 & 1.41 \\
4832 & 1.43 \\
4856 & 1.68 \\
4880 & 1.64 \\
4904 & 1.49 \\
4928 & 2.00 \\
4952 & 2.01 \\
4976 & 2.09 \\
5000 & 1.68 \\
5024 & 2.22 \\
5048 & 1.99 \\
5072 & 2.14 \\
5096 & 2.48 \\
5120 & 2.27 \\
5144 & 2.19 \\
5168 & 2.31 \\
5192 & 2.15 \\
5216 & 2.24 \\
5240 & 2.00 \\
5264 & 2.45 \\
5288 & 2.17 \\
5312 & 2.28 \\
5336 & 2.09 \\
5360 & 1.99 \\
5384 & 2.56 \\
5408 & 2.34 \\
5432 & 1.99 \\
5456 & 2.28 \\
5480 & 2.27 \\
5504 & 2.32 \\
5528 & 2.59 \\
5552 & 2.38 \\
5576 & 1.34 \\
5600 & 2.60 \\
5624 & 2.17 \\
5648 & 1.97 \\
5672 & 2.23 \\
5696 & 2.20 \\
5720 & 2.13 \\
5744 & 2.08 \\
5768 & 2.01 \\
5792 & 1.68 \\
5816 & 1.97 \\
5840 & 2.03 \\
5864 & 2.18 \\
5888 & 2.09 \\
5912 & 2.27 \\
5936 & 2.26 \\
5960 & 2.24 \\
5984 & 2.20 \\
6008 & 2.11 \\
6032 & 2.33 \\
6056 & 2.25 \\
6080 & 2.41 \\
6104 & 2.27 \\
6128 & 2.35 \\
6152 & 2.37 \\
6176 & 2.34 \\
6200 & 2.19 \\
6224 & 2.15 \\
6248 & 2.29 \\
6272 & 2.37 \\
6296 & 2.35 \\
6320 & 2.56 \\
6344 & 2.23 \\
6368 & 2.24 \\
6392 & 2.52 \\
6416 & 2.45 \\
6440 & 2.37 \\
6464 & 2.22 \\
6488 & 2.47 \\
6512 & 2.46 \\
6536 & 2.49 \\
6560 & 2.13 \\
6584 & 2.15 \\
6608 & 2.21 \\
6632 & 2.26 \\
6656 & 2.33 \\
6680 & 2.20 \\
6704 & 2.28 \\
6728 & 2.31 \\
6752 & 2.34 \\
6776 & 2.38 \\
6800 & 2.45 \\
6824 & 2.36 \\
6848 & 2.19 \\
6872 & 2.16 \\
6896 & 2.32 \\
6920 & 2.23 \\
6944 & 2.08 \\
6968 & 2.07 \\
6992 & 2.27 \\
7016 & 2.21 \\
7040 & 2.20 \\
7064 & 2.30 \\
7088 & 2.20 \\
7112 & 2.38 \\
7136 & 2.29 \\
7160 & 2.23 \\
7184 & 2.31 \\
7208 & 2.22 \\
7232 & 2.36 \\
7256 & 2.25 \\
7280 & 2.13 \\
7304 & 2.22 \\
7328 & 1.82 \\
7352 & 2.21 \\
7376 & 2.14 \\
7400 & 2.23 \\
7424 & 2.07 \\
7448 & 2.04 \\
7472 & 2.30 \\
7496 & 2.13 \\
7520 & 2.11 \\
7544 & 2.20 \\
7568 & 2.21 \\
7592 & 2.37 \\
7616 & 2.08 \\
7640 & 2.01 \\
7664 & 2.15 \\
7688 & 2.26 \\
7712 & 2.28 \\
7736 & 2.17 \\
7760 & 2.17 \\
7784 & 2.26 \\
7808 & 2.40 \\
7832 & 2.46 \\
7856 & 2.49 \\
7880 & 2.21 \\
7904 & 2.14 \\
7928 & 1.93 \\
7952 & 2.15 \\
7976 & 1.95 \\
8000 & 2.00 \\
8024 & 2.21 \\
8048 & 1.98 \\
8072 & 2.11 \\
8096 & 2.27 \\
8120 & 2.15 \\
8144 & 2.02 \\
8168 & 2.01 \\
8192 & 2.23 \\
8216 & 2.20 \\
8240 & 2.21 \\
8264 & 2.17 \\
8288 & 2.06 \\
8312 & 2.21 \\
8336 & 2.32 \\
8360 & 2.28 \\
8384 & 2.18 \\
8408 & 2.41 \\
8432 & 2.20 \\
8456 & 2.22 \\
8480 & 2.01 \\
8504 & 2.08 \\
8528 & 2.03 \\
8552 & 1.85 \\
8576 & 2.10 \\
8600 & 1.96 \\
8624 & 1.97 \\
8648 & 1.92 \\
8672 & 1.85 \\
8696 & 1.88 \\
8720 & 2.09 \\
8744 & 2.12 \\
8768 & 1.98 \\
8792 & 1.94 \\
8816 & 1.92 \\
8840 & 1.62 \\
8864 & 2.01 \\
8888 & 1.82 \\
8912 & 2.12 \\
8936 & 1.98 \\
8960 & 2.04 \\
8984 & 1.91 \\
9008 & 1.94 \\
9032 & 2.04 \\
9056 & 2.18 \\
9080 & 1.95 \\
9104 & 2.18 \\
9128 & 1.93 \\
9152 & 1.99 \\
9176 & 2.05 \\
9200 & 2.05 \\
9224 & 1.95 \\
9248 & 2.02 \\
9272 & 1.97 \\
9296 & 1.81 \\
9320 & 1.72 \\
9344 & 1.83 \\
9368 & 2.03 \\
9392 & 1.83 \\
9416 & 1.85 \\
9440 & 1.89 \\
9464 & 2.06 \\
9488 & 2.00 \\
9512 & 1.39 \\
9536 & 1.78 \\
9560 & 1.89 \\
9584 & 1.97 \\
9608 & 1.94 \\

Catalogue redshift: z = 0.115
